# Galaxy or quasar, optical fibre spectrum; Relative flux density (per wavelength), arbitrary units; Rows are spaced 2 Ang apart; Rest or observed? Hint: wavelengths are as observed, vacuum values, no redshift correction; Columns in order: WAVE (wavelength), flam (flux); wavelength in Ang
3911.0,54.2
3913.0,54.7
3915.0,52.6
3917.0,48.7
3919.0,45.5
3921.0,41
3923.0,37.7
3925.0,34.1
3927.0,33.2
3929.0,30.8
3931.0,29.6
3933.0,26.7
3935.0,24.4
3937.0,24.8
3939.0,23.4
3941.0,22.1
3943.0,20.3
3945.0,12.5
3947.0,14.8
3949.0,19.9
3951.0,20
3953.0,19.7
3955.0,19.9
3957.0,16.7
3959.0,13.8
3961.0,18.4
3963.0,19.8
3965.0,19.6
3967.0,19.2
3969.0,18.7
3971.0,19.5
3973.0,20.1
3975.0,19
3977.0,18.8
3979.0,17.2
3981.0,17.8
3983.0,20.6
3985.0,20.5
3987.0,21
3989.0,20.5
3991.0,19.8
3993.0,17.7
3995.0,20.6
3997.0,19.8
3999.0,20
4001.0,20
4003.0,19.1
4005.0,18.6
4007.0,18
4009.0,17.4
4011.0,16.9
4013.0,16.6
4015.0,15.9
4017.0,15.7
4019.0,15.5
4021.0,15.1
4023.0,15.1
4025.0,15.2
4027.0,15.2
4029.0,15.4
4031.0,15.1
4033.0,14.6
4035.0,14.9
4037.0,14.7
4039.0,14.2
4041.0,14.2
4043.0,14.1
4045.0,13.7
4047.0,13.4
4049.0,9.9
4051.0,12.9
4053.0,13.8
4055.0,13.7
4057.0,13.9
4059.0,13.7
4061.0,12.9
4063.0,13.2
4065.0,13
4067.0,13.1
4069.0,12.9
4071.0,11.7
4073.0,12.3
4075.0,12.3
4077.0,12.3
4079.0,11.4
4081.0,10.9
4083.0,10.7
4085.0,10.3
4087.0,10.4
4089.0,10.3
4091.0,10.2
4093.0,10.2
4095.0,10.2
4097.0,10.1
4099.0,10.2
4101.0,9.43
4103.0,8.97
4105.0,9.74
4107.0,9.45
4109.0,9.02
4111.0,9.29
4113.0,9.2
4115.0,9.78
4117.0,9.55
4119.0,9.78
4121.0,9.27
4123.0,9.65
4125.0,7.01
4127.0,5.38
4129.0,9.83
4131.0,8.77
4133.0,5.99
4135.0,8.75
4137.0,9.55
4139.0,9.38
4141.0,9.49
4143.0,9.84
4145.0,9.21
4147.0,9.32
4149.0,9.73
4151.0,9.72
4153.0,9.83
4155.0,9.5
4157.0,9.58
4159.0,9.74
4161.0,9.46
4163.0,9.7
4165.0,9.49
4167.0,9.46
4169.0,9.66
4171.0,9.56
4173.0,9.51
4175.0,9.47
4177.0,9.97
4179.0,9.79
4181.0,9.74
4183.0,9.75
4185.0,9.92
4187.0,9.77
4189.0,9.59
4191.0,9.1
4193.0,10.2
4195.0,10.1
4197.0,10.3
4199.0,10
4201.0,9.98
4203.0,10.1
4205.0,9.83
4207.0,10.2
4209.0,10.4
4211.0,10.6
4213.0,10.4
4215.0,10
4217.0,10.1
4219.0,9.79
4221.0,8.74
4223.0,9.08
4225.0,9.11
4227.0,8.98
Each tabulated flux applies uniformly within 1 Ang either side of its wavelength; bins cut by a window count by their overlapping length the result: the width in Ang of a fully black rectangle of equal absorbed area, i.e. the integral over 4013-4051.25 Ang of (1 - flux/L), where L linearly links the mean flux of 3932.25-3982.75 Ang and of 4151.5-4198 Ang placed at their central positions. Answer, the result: 3.8 Ang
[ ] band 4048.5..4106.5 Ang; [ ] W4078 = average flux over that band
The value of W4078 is 11.5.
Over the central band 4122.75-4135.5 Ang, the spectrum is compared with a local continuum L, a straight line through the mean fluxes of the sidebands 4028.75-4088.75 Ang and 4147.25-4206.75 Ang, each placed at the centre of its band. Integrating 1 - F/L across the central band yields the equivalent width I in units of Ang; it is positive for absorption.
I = 3.8 Ang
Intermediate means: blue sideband 12.9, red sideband 9.74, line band 7.78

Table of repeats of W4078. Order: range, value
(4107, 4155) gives 9.03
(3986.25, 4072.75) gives 15.6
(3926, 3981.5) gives 20.8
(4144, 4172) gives 9.57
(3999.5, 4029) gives 16.7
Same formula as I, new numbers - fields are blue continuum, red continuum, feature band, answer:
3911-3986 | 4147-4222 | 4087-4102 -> 5.44 Ang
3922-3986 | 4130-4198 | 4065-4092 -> 5.55 Ang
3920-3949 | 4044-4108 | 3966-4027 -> 5.20 Ang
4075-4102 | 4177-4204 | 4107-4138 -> 4.80 Ang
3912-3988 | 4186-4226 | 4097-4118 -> 8.35 Ang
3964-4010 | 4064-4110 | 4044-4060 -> 0.74 Ang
